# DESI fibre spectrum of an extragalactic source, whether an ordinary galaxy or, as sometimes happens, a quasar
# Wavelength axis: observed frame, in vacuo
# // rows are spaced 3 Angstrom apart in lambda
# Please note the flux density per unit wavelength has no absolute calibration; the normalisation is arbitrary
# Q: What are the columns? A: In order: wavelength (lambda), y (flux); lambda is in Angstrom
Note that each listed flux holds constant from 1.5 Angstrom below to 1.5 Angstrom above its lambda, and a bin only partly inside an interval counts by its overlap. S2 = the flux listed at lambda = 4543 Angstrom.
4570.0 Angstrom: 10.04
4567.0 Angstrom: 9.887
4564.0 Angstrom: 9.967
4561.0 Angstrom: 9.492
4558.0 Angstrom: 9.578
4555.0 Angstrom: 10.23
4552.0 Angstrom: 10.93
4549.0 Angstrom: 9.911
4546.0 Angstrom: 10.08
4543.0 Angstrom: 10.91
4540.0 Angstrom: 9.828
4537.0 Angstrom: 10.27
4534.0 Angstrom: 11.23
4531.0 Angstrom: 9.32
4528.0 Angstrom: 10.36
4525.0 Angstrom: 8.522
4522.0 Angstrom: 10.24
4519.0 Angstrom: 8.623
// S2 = 10.91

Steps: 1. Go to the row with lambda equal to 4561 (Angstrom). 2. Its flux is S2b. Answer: 9.492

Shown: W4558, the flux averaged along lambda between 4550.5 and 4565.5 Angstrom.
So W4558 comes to 10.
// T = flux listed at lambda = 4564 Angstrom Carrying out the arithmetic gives 9.967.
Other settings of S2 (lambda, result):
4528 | 10.36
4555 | 10.23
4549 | 9.911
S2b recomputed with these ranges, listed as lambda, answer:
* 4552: 10.93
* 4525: 8.522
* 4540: 9.828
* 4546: 10.08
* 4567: 9.887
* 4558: 9.578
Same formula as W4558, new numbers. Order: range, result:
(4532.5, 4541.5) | 10.4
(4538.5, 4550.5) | 10.2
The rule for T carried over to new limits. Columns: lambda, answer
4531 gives 9.32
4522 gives 10.24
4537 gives 10.27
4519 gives 8.623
